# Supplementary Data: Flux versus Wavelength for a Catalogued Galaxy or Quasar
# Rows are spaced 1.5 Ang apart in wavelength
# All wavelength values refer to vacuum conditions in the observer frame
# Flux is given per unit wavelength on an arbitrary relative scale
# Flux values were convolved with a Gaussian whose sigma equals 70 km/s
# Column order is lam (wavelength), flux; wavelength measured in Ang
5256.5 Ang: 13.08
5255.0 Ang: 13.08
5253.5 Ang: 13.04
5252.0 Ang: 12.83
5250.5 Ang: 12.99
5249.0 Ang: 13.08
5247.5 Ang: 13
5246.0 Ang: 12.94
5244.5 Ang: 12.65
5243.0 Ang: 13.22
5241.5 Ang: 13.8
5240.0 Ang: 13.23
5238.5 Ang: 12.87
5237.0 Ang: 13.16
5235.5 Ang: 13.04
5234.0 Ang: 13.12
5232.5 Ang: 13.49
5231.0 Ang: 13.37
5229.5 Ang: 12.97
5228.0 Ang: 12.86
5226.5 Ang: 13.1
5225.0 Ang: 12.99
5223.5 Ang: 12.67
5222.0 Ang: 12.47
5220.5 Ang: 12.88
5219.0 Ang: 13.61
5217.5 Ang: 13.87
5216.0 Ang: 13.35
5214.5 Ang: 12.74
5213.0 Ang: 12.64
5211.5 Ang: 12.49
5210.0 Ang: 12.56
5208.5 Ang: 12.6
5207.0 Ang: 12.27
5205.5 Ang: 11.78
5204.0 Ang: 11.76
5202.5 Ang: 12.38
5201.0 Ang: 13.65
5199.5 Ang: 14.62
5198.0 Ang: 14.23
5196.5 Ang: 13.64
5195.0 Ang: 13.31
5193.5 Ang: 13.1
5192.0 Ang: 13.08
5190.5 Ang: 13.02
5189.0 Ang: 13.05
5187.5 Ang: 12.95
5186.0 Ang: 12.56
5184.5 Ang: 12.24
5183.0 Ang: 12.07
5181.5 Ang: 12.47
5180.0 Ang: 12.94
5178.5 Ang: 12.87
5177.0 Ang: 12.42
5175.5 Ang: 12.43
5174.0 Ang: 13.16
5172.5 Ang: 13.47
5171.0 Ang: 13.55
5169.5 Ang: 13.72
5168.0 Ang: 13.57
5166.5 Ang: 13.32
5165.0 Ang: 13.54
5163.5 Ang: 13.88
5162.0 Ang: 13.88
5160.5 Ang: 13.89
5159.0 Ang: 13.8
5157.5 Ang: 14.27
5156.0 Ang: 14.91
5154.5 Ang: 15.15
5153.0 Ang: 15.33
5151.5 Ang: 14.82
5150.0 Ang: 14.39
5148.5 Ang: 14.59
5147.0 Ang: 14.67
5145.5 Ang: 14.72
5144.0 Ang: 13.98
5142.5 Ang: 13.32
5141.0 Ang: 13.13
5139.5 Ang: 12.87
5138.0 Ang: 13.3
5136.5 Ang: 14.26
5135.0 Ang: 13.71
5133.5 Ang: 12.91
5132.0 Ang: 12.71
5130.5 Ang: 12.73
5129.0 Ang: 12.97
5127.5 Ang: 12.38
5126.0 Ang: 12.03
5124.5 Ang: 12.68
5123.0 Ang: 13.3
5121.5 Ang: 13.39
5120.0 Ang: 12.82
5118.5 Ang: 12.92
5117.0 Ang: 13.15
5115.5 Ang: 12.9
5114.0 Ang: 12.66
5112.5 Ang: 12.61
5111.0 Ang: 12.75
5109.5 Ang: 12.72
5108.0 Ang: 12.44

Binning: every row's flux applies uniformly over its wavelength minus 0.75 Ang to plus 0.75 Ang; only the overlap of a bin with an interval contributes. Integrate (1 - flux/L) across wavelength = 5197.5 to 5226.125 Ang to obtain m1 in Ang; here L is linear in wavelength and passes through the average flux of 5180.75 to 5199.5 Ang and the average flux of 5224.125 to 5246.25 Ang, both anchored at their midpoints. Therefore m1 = 0.4 Ang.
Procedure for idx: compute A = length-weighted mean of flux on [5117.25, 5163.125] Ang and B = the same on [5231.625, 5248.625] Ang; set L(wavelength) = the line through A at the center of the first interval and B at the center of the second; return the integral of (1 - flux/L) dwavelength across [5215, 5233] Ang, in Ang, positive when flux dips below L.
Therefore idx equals 0.13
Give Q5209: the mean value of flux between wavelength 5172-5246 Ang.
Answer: 13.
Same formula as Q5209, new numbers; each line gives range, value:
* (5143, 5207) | 13.5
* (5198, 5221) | 12.9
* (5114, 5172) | 13.6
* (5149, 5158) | 14.8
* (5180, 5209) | 12.9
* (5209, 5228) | 12.9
